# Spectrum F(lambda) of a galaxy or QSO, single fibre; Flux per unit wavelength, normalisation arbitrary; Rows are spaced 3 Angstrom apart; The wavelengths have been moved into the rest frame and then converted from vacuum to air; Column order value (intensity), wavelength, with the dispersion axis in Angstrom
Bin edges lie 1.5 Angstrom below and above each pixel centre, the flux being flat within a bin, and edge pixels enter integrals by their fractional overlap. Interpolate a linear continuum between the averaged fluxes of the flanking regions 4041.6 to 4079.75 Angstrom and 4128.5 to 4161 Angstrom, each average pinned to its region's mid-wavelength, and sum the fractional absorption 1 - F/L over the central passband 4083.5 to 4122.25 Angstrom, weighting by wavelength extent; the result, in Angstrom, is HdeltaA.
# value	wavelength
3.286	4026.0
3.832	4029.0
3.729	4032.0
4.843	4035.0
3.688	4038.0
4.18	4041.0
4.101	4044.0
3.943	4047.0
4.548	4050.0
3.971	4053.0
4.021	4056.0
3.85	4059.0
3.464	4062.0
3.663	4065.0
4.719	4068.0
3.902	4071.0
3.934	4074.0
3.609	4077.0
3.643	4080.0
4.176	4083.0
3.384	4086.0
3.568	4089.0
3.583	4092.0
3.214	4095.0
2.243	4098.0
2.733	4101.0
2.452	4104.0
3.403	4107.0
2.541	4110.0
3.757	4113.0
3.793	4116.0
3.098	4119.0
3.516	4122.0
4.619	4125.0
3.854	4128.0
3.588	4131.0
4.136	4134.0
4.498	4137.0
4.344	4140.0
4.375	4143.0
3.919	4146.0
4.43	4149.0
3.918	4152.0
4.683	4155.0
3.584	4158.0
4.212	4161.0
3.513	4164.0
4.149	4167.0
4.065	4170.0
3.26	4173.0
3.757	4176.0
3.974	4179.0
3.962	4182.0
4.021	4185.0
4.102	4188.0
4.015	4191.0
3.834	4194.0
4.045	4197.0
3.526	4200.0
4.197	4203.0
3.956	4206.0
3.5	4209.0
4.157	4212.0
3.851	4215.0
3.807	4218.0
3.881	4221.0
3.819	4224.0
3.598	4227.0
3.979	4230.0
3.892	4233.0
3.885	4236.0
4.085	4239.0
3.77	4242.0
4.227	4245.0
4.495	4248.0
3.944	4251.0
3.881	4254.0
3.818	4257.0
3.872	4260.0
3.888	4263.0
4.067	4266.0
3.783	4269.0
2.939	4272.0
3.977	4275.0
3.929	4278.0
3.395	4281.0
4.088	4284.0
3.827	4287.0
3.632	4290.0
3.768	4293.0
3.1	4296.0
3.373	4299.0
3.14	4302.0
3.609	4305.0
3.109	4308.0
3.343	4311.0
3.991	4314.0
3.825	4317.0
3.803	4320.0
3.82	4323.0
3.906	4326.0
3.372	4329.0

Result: 8.3 Angstrom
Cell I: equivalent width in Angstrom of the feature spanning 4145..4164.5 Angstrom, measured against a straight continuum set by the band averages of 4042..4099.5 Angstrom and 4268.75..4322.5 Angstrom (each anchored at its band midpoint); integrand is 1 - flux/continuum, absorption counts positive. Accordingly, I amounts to -1.9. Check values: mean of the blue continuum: 3.77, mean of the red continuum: 3.59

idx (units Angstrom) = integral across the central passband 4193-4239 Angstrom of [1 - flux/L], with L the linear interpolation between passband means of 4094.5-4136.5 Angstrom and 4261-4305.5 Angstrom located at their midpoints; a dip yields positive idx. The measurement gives -4.34 Angstrom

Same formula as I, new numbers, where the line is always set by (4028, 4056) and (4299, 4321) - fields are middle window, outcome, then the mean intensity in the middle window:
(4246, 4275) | -1.9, 3.87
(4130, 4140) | -0.6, 4.14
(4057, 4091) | 1.8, 3.81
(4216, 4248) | -2.0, 3.92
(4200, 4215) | -0.6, 3.9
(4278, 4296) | -0.6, 3.7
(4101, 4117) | 3.3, 3.13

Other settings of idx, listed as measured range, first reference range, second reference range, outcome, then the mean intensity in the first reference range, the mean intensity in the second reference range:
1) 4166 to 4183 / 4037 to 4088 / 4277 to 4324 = -0.3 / 3.93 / 3.6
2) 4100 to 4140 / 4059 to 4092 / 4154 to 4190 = 2.9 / 3.8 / 3.93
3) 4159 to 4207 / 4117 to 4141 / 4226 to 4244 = 0.1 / 3.95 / 3.89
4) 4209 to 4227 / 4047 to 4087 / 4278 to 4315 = -0.8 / 3.92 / 3.54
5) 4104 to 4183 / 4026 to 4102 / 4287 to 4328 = -3.0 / 3.78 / 3.58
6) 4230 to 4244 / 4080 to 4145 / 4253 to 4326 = -1.1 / 3.57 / 3.67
